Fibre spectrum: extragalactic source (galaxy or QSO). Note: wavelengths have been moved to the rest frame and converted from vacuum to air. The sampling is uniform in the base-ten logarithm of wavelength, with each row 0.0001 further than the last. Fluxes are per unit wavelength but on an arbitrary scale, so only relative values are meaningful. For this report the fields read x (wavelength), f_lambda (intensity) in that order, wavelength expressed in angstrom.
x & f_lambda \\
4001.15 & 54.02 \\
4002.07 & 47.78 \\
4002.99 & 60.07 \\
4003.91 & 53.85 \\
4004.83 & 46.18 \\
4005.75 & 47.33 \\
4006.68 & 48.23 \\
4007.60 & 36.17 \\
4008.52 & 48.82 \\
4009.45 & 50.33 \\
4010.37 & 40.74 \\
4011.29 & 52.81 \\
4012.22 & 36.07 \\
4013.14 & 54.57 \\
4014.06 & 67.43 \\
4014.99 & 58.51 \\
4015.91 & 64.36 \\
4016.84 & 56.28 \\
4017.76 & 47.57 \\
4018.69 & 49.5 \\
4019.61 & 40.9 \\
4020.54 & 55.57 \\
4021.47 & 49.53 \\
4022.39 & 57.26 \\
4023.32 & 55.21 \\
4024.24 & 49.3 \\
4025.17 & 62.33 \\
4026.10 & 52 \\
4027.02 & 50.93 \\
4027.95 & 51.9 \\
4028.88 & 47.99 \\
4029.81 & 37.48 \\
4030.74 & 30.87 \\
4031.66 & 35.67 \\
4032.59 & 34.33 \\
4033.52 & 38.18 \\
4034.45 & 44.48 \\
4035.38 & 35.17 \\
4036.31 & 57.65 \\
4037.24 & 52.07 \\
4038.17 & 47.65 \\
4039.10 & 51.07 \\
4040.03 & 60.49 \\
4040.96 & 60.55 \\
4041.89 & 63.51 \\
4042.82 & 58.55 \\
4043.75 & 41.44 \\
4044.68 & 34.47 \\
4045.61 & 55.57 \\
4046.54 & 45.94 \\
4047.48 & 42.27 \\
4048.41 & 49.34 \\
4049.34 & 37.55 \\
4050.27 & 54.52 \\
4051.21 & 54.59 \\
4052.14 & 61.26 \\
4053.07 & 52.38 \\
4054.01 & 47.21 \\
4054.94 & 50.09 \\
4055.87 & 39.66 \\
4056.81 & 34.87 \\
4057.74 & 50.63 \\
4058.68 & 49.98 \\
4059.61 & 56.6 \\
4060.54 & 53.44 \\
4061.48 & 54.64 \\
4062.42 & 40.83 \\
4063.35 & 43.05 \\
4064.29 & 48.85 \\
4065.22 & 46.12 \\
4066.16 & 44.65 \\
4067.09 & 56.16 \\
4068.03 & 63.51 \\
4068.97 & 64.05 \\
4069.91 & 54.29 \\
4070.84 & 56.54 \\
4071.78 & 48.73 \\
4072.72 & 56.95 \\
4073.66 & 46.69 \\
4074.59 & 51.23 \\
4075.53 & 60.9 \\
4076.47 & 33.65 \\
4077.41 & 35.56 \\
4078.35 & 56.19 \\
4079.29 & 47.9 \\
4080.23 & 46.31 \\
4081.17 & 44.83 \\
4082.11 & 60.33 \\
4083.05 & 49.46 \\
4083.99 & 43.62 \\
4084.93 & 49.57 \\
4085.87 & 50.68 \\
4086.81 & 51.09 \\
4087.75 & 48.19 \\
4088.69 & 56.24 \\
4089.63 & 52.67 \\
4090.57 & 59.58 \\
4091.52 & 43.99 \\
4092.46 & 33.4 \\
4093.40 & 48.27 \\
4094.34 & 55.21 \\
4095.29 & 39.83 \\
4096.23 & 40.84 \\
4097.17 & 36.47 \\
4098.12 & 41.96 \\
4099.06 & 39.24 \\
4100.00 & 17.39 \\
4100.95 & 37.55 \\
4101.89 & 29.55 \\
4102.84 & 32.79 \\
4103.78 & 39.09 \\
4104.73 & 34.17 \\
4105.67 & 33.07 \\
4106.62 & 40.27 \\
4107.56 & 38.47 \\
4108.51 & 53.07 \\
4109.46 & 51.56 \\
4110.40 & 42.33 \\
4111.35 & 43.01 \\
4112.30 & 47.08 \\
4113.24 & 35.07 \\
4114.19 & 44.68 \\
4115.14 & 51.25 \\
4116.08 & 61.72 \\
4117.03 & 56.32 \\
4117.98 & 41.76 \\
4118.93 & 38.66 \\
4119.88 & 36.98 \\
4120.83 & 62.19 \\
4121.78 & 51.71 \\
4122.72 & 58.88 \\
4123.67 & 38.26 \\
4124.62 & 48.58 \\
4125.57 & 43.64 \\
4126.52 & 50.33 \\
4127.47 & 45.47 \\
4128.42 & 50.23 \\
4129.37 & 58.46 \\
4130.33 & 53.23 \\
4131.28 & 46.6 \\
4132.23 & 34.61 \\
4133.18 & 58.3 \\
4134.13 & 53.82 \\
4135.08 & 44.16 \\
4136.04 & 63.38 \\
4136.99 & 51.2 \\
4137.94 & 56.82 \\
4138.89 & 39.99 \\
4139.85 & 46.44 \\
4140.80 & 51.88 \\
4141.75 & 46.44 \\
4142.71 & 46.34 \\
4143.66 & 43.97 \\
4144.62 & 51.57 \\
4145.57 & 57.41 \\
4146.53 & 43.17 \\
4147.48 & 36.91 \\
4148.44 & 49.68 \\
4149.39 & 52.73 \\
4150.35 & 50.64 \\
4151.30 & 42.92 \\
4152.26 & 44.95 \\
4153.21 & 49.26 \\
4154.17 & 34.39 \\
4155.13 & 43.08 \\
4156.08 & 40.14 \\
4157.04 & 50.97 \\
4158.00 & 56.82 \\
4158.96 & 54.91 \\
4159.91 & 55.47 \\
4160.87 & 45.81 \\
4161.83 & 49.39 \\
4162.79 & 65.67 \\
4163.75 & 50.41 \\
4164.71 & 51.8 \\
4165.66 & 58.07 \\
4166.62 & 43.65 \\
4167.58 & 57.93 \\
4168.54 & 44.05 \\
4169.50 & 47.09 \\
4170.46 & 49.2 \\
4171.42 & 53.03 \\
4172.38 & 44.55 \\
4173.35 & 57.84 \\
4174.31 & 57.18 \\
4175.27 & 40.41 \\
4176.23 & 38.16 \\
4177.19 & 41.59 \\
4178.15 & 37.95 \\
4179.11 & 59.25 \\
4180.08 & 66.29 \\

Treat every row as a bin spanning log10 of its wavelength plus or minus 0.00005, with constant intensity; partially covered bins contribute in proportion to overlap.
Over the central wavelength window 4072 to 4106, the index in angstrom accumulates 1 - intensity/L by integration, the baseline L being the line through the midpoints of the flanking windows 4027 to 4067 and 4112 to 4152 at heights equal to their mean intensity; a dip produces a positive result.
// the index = 2.5 angstrom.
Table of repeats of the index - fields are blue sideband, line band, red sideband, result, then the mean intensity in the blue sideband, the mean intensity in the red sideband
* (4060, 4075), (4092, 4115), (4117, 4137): 4.7 angstrom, 51.9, 49.2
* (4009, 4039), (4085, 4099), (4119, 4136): 0.6 angstrom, 48.9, 49.3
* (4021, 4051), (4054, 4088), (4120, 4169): -0.7 angstrom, 48.3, 49.5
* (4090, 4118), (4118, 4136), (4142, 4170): -1.4 angstrom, 42.3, 48.9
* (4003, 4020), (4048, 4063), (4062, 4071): 0.7 angstrom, 50.3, 51.7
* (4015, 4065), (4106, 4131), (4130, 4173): 0.7 angstrom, 49.1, 49.2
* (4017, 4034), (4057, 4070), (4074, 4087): -0.9 angstrom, 47.2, 48.6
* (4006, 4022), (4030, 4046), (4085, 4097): 0.9 angstrom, 50.4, 48.1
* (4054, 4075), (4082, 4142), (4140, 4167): 4.1 angstrom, 50.5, 48.9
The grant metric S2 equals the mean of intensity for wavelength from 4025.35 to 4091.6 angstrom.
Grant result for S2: 49.2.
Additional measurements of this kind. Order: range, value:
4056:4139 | 47.3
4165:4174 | 50.8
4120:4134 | 49.8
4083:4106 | 42.5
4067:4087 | 51.2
